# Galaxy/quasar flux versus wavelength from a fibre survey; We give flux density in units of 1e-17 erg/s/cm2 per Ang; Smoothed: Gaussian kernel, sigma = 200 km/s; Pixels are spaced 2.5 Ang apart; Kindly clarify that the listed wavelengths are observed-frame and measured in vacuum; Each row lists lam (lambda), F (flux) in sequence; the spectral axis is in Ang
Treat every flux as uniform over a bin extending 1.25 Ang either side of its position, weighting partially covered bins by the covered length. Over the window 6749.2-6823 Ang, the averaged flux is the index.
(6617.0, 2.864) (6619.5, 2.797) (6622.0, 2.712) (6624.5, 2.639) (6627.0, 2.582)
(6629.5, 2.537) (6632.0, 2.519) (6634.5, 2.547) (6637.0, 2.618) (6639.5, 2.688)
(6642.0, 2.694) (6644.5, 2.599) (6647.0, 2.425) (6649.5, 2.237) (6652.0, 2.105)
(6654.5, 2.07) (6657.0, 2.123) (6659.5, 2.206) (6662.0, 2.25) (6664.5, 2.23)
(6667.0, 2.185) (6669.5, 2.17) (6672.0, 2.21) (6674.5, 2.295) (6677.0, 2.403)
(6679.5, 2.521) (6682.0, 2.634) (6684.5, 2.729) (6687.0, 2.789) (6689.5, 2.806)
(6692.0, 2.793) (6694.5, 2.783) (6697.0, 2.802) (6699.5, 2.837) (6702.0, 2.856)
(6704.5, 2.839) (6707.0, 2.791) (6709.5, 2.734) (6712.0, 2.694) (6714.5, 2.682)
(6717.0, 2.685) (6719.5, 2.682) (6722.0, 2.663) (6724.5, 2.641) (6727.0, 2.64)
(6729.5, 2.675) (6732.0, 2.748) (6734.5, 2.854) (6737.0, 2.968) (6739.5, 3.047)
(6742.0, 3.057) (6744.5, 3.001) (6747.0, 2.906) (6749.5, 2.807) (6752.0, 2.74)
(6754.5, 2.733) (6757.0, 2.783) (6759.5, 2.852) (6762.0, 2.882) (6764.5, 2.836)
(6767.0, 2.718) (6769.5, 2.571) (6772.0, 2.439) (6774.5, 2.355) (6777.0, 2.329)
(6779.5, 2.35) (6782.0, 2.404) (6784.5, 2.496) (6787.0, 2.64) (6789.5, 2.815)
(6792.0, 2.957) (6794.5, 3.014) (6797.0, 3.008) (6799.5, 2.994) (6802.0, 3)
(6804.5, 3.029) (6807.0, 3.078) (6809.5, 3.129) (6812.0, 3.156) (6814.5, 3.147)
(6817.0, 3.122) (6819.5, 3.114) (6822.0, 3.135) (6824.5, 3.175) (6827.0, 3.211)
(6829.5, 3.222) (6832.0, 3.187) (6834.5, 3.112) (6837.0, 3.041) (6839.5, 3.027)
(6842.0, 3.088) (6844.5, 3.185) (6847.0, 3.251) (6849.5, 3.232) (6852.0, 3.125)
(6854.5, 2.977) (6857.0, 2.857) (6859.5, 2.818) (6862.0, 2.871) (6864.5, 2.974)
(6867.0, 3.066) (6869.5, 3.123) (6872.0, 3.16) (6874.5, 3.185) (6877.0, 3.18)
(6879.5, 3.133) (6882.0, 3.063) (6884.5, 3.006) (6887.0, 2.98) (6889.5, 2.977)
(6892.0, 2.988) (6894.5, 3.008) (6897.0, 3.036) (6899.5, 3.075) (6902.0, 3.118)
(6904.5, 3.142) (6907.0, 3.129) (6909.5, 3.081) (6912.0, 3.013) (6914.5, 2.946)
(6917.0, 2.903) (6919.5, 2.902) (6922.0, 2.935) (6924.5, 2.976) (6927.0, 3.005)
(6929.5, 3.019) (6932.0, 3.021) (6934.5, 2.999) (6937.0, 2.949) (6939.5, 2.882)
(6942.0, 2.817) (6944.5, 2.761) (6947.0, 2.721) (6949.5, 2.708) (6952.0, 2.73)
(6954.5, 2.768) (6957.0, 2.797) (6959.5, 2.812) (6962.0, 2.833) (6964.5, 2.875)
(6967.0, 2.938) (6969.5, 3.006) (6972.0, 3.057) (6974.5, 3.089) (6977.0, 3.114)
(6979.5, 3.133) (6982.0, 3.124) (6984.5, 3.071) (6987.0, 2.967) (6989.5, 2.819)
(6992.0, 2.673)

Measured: 2.82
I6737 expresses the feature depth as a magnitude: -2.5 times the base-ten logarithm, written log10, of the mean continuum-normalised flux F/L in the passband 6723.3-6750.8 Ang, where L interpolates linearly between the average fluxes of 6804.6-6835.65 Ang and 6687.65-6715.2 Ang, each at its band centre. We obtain 0.02 mag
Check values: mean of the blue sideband 2.79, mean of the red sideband 3.14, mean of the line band 2.85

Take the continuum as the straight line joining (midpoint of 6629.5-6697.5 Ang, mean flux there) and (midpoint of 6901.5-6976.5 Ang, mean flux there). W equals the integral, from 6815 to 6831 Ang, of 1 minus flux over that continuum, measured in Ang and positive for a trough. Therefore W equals -2.52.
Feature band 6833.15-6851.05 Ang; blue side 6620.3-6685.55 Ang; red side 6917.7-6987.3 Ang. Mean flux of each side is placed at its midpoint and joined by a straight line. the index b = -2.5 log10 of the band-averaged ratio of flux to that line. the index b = -0.15 mag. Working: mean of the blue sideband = 2.42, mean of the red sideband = 2.93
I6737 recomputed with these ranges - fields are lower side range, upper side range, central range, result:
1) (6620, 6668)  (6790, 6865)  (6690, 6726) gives -0.04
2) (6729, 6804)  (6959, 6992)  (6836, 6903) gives -0.07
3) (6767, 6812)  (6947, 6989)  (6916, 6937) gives -0.03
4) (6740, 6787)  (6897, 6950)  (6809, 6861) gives -0.11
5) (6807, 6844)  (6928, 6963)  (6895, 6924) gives -0.03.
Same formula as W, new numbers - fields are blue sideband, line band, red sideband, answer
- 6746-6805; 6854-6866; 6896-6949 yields -0.1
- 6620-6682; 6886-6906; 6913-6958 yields -1.6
